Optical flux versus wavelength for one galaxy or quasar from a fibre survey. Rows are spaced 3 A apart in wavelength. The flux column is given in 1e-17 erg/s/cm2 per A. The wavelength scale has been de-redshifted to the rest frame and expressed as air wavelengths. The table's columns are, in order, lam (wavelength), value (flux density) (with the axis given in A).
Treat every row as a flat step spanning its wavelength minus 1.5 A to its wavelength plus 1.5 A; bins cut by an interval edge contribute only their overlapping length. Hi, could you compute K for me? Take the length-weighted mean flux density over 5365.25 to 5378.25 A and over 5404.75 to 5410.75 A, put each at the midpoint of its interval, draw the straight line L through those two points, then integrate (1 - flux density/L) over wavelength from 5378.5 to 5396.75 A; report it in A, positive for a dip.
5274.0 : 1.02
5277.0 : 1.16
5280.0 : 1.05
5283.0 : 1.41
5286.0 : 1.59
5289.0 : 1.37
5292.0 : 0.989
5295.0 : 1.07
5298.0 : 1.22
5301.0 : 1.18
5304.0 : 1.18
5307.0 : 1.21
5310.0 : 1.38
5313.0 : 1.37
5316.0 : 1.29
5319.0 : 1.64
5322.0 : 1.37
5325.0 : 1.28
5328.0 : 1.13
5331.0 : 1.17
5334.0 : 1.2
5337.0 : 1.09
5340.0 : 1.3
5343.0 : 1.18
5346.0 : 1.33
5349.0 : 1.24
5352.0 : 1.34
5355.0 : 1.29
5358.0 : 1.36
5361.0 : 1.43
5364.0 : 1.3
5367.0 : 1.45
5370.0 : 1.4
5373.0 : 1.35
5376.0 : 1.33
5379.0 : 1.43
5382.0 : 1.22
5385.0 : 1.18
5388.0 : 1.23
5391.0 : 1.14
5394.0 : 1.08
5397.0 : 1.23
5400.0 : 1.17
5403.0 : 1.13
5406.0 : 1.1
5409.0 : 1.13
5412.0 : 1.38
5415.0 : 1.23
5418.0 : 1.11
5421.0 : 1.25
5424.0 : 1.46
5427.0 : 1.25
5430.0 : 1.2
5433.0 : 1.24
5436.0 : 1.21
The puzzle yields 1.0 A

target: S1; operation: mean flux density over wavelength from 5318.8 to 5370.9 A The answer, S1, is 1.3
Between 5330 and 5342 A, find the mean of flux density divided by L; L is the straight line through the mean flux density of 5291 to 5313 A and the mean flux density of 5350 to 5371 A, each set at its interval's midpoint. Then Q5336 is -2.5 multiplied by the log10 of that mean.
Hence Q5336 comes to 0.09 mag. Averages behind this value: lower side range 1.19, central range 1.19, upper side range 1.36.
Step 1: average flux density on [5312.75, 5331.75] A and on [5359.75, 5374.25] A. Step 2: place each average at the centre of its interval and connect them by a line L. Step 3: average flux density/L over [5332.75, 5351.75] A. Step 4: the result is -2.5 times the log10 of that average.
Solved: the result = 0.10 mag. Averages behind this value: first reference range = 1.32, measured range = 1.23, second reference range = 1.39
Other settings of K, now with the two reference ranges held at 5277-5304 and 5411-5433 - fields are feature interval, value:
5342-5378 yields -2.6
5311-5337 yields -1.2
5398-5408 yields 1.0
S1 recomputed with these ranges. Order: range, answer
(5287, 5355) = 1.25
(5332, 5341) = 1.19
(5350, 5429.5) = 1.27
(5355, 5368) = 1.37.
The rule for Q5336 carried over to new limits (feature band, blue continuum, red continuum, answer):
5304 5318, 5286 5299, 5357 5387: -0.059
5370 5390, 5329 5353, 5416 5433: -0.048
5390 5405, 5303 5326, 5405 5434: 0.100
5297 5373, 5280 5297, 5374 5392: -0.028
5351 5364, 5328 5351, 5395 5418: -0.122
